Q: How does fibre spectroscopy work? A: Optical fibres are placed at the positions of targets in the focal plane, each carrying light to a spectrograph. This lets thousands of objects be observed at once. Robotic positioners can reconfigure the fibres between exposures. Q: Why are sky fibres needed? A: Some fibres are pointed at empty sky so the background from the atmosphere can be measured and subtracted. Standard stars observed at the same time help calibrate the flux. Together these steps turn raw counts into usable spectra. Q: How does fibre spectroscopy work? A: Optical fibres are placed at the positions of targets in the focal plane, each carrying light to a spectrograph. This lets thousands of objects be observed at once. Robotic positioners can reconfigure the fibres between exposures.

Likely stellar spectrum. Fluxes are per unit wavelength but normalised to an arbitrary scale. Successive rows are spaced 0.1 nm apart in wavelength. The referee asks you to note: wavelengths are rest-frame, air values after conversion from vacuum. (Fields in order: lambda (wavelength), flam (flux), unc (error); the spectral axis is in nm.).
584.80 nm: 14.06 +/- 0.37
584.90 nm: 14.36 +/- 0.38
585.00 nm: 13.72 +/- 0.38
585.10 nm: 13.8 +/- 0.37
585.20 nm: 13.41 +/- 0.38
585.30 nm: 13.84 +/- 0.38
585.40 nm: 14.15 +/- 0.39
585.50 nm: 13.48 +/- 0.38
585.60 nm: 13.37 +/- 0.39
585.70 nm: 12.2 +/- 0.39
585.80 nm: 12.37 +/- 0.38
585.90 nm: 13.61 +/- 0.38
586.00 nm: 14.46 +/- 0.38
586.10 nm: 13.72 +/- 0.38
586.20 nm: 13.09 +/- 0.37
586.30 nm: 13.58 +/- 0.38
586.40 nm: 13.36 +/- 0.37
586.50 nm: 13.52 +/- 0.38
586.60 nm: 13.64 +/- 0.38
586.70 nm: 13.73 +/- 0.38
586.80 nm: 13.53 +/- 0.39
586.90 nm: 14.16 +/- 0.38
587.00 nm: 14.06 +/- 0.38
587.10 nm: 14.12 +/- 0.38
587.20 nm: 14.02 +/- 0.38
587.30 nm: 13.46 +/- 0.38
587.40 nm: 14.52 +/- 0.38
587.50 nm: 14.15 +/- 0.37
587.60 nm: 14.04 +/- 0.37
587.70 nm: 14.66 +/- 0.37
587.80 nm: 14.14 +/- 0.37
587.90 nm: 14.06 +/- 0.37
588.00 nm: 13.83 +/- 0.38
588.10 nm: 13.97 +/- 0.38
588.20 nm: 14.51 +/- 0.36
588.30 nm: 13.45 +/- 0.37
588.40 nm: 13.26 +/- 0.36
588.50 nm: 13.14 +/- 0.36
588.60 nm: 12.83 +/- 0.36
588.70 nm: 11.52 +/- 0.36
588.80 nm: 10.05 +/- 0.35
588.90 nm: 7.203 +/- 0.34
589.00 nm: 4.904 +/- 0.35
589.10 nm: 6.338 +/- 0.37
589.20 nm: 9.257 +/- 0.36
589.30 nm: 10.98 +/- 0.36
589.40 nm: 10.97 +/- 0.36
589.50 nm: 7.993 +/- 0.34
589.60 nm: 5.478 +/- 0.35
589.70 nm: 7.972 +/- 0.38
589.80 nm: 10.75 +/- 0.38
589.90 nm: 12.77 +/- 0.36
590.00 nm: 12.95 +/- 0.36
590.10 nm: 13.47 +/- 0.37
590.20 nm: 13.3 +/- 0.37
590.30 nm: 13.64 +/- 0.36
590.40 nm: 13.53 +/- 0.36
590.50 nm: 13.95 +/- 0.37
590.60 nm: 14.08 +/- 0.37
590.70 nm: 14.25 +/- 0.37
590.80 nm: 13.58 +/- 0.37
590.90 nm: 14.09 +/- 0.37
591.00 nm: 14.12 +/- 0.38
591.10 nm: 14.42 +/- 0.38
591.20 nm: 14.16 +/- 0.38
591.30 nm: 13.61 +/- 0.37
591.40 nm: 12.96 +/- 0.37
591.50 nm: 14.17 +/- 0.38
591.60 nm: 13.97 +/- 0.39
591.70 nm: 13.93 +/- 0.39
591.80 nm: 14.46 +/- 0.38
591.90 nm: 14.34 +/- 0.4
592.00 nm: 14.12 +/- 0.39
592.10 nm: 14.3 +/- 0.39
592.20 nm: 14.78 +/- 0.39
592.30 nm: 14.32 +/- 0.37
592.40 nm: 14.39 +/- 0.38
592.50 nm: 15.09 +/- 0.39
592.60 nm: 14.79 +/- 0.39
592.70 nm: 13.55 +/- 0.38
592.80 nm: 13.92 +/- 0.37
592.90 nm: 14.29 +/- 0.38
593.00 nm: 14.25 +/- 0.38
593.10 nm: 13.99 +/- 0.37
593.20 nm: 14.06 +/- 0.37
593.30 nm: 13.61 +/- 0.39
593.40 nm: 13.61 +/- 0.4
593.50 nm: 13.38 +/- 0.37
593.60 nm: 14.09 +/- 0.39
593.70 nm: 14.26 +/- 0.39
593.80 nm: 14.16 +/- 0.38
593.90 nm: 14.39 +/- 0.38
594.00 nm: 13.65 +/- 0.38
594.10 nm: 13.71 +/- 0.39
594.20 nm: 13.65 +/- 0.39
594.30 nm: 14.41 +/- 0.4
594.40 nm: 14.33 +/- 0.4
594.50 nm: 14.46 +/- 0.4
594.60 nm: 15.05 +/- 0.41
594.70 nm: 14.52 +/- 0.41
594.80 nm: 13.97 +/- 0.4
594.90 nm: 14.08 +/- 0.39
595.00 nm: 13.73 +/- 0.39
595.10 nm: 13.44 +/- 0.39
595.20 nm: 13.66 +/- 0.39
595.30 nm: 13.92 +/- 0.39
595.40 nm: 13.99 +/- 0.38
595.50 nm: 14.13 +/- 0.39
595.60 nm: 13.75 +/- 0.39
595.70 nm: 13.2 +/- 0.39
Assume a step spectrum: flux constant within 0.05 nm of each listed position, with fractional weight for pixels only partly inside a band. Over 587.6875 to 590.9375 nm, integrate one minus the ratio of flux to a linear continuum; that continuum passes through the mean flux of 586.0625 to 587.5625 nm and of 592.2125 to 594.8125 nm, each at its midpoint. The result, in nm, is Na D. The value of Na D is 0.495 nm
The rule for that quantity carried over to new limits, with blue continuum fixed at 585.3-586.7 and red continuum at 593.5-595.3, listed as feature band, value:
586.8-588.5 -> -0.05 nm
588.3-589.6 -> 0.36 nm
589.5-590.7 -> 0.16 nm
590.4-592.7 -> -0.05 nm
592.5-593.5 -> 0.00 nm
